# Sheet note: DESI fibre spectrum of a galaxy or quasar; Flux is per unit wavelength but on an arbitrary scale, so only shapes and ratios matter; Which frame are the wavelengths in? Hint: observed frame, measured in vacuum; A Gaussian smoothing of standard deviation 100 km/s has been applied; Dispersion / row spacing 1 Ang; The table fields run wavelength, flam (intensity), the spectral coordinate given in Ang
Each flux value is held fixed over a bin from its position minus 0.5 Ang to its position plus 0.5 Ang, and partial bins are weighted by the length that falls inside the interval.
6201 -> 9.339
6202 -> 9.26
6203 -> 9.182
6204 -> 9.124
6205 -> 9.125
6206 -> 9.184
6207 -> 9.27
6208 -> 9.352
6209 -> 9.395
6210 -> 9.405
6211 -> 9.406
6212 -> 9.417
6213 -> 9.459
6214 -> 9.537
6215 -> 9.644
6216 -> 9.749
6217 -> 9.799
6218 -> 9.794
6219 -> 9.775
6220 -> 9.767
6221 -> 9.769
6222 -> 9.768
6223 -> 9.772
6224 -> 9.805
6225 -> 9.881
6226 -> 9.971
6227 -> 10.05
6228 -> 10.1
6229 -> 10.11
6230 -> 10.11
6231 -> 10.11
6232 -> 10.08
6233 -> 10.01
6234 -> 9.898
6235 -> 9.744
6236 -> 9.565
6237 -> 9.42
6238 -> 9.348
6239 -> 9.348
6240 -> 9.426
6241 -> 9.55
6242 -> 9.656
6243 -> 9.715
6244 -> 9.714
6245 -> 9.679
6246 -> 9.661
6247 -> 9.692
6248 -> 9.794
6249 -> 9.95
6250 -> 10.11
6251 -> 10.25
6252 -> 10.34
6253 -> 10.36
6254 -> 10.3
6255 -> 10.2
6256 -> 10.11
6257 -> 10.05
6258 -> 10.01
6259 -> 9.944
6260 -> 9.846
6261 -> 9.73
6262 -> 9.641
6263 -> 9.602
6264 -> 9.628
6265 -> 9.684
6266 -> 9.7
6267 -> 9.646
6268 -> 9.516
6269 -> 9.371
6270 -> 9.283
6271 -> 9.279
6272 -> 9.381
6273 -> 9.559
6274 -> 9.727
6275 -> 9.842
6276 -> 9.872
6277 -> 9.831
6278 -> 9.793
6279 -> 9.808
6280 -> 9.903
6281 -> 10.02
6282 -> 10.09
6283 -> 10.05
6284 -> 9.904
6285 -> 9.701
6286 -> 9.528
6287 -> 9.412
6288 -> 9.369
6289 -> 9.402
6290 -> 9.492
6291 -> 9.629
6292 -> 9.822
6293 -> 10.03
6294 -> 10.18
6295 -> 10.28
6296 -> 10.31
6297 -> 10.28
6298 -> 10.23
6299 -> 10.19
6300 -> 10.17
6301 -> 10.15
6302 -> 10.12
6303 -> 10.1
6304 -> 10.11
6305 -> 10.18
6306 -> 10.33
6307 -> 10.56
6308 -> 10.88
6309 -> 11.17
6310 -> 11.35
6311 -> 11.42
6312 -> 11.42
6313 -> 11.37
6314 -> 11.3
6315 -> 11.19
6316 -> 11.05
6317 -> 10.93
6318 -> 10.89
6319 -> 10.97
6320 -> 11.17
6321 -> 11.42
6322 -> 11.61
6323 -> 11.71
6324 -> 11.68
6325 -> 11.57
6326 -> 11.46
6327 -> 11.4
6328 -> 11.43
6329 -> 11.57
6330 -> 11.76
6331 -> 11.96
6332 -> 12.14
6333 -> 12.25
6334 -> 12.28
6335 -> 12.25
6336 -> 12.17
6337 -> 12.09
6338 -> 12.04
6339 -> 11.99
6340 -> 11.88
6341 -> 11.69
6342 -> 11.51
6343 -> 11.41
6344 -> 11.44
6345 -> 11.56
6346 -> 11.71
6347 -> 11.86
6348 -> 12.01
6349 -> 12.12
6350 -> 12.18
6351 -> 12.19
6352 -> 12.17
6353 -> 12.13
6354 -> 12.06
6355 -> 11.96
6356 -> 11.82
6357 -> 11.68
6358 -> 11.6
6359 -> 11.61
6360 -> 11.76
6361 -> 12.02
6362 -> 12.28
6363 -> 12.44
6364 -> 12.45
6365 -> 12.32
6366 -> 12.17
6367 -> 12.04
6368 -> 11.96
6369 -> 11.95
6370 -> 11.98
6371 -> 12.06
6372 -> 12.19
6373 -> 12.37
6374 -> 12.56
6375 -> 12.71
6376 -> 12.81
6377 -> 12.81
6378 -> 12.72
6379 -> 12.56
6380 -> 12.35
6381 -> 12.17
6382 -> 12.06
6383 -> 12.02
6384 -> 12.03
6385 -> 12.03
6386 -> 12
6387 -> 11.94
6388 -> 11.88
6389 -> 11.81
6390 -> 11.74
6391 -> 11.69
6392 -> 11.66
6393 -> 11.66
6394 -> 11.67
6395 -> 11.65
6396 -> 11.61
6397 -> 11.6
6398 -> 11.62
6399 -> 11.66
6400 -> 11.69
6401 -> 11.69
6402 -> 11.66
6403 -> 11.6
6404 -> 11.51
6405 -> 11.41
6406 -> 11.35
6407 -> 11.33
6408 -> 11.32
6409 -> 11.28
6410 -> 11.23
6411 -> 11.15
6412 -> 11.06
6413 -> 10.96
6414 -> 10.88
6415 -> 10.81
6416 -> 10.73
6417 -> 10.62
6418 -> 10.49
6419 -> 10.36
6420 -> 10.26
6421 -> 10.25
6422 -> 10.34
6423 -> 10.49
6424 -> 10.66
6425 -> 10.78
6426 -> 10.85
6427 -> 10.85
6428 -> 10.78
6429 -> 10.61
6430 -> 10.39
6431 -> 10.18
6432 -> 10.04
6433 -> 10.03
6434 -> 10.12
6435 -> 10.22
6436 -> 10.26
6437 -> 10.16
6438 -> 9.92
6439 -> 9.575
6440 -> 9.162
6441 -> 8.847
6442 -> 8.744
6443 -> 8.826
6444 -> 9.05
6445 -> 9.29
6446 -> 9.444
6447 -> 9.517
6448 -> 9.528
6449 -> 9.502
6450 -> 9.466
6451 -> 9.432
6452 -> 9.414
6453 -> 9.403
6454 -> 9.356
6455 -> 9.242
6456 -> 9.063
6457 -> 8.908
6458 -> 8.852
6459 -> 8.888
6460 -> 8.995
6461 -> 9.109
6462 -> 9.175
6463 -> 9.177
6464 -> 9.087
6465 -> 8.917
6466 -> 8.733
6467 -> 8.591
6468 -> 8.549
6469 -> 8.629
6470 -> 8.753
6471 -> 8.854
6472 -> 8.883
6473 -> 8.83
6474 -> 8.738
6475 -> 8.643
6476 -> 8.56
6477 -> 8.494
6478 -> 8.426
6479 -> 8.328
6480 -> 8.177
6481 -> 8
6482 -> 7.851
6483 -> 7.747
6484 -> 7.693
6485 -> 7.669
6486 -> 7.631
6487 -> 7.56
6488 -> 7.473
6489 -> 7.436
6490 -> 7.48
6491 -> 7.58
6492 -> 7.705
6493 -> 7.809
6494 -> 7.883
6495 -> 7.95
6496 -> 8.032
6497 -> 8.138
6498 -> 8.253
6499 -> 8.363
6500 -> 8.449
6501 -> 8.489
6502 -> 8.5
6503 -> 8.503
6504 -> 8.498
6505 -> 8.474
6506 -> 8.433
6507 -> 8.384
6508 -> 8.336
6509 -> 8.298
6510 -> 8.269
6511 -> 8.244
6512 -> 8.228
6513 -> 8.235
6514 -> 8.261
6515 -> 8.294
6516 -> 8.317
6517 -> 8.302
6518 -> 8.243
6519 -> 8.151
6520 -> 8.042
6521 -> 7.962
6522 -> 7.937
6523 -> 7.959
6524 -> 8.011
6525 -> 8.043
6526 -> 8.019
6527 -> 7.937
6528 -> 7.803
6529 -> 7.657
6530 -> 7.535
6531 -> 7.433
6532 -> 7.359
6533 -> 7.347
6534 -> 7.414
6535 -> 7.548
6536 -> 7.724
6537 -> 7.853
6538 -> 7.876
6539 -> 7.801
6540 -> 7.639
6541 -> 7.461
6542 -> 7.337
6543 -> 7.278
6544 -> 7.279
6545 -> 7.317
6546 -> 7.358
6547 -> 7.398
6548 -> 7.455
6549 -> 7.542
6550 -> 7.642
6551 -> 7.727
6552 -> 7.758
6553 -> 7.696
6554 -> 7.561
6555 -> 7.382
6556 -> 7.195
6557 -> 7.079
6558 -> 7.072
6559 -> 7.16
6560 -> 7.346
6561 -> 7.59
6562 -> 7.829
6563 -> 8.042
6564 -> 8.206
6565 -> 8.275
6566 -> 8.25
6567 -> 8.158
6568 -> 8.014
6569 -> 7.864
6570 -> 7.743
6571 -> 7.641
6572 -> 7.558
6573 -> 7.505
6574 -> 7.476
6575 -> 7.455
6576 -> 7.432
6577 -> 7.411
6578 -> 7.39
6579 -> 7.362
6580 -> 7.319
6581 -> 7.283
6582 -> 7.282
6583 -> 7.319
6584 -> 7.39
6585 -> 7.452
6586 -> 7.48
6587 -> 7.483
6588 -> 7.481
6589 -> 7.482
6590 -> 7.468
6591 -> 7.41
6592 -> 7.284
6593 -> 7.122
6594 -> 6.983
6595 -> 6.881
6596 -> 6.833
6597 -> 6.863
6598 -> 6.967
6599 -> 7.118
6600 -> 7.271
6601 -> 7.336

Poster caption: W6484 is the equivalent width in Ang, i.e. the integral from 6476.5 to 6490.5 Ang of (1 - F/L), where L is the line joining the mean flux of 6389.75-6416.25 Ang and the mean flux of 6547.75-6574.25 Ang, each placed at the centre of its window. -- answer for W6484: 2.4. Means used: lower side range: 11.4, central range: 7.85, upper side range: 7.66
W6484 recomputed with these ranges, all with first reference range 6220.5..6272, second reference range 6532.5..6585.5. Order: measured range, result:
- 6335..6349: -4.2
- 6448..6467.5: -2.0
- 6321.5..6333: -3.1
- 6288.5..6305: -1.0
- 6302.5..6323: -3.7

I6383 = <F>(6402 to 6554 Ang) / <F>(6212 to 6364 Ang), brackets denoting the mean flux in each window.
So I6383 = 0.8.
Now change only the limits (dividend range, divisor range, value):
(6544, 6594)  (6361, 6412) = 0.63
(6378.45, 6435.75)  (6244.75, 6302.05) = 1.14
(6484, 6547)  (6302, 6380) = 0.67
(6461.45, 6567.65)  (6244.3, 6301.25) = 0.81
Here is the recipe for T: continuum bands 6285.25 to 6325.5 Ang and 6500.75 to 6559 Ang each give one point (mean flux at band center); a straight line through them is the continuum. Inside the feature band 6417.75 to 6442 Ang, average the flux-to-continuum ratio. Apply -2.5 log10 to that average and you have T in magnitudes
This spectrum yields -0.13 mag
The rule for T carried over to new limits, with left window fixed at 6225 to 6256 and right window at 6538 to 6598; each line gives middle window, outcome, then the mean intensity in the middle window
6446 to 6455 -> -0.134 mag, 9.44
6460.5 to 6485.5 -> -0.047 mag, 8.54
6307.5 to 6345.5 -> -0.243 mag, 11.6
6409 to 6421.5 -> -0.243 mag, 10.8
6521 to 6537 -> 0.006 mag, 7.73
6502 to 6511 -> -0.062 mag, 8.4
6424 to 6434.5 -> -0.227 mag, 10.5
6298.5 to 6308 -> -0.091 mag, 10.2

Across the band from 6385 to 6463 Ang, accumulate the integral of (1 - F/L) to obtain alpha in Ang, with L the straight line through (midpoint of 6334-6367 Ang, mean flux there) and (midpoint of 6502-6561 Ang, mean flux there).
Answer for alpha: -1.2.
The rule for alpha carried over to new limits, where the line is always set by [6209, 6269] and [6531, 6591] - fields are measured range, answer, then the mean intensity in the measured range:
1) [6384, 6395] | -3.9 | 11.8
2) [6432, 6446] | -2.0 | 9.57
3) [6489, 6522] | -1.0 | 8.18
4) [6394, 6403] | -3.1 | 11.6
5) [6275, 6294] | -0.6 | 9.77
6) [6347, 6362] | -5.0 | 12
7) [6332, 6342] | -3.2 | 12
